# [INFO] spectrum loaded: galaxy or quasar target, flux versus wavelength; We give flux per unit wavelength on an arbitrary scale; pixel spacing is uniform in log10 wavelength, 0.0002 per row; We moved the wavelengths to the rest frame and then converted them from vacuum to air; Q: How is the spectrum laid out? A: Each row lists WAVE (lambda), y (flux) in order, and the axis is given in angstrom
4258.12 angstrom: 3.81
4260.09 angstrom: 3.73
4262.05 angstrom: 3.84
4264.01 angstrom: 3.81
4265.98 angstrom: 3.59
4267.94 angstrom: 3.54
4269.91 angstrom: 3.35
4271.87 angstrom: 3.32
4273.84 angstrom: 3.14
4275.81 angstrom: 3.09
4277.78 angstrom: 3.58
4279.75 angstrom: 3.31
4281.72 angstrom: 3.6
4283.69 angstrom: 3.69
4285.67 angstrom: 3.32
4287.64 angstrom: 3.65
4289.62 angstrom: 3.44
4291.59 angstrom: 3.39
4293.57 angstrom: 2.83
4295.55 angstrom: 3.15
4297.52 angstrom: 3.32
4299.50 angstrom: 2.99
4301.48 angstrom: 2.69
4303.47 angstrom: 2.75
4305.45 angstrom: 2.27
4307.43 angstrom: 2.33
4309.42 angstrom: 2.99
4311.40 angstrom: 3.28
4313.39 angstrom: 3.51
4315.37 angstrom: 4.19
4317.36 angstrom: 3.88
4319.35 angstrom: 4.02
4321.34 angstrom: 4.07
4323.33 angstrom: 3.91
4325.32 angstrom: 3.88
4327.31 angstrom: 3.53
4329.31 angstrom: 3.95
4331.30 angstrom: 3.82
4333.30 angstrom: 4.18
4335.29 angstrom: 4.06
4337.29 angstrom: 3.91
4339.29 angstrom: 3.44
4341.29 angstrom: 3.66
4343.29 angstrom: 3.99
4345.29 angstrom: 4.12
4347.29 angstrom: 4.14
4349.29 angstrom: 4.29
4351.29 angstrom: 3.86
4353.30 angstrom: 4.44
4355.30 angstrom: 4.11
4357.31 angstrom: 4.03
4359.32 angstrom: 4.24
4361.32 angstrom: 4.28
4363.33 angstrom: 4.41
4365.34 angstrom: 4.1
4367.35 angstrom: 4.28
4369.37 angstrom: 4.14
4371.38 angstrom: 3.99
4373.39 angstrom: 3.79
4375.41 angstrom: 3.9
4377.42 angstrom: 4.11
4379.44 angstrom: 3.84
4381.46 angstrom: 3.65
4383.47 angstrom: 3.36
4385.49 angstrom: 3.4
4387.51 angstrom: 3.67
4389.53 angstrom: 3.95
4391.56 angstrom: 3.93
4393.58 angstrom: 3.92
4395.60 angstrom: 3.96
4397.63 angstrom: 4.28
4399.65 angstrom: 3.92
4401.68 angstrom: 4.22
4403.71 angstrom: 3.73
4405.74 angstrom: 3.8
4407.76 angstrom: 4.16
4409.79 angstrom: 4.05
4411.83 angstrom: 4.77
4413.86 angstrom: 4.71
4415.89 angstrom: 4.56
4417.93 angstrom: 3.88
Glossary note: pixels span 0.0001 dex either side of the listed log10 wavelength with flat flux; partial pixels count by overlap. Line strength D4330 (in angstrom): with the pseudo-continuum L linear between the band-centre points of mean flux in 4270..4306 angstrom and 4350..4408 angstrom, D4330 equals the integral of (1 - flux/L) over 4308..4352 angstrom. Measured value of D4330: -3.3 angstrom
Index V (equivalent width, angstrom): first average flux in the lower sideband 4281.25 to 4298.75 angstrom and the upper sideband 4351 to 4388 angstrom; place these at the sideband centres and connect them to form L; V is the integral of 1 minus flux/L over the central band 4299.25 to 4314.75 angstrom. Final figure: 2.8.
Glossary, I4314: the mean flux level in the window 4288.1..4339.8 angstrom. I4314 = 3.46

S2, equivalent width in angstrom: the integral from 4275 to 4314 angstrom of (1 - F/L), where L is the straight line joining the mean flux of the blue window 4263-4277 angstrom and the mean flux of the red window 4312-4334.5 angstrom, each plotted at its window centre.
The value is 5.0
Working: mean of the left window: 3.41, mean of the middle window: 3.16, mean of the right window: 3.89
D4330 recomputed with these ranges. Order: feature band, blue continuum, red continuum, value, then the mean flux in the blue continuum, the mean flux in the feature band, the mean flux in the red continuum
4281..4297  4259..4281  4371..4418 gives 0.8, 3.48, 3.38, 3.98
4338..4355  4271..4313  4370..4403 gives -2.0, 3.15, 4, 3.87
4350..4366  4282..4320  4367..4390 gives -2.2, 3.25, 4.19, 3.82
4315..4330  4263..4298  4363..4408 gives -1.3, 3.4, 3.92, 3.92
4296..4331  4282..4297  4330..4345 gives 2.3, 3.36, 3.39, 3.88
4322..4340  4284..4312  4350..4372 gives -1.1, 3.04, 3.86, 4.18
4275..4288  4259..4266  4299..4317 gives 0.0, 3.76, 3.46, 3.03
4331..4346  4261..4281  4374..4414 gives -0.7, 3.46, 3.9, 3.95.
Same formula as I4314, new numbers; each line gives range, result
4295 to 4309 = 2.78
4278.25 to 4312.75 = 3.13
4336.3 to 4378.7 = 4.06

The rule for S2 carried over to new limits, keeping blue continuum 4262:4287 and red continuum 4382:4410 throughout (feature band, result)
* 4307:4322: 0.1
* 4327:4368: -3.7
